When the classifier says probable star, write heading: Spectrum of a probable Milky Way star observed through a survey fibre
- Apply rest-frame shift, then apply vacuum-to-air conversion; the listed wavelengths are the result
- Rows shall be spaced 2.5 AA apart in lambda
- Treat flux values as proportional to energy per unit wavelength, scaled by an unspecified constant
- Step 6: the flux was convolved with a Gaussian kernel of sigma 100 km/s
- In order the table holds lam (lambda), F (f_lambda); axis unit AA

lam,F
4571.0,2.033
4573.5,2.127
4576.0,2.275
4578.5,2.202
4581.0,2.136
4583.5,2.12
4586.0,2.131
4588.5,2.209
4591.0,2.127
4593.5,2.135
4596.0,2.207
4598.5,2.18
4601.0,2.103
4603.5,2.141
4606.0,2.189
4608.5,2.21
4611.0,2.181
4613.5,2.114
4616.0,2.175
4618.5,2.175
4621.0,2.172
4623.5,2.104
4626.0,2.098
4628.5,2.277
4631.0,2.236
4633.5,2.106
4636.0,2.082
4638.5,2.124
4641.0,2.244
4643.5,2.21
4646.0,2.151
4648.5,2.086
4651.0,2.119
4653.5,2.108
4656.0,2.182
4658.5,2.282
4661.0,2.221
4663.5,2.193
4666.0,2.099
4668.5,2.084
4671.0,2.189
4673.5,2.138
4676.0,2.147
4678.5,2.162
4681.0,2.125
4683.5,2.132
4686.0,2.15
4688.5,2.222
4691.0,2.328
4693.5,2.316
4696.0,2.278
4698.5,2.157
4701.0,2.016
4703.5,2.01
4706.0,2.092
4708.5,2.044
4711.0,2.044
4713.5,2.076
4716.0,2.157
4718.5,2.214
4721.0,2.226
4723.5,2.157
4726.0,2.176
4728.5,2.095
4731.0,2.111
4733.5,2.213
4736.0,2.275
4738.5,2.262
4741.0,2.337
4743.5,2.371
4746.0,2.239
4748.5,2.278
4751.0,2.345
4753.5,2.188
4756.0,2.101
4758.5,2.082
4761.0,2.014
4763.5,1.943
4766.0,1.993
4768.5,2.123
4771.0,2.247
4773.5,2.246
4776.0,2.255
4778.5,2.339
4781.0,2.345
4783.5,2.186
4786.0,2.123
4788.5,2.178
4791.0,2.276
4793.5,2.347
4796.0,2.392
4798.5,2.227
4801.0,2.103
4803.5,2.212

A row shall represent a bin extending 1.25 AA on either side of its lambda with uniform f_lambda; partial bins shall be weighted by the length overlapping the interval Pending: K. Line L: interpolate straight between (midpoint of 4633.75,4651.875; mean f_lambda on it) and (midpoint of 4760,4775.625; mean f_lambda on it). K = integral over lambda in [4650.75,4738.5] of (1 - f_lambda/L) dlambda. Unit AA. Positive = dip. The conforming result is -1.4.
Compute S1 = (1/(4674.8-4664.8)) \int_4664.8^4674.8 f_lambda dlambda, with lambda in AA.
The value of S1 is 2.13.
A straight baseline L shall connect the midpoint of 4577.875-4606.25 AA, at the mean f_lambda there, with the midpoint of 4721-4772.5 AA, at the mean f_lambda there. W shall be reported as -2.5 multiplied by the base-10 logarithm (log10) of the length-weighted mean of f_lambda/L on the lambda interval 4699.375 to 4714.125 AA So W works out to 0.06 mag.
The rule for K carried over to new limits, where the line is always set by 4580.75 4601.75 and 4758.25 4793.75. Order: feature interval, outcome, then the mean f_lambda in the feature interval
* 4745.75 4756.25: -0.3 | 2.24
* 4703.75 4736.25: 0.5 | 2.14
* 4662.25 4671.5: 0.1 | 2.14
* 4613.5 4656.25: 0.1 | 2.15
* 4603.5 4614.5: -0.1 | 2.17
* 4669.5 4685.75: 0.1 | 2.15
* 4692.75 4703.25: 0.0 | 2.17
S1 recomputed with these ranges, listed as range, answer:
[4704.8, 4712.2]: 2.06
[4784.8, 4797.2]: 2.26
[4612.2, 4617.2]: 2.14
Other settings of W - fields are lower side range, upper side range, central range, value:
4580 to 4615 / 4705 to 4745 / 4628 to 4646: -0.007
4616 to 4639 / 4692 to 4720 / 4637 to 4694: -0.015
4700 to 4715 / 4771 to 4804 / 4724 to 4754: -0.056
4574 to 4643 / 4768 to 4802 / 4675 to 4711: 0.026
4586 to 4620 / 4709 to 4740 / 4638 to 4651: 0.002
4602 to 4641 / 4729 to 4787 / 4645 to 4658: 0.016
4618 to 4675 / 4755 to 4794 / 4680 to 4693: -0.018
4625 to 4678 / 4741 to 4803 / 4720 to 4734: 0.016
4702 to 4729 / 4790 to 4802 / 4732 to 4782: -0.006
